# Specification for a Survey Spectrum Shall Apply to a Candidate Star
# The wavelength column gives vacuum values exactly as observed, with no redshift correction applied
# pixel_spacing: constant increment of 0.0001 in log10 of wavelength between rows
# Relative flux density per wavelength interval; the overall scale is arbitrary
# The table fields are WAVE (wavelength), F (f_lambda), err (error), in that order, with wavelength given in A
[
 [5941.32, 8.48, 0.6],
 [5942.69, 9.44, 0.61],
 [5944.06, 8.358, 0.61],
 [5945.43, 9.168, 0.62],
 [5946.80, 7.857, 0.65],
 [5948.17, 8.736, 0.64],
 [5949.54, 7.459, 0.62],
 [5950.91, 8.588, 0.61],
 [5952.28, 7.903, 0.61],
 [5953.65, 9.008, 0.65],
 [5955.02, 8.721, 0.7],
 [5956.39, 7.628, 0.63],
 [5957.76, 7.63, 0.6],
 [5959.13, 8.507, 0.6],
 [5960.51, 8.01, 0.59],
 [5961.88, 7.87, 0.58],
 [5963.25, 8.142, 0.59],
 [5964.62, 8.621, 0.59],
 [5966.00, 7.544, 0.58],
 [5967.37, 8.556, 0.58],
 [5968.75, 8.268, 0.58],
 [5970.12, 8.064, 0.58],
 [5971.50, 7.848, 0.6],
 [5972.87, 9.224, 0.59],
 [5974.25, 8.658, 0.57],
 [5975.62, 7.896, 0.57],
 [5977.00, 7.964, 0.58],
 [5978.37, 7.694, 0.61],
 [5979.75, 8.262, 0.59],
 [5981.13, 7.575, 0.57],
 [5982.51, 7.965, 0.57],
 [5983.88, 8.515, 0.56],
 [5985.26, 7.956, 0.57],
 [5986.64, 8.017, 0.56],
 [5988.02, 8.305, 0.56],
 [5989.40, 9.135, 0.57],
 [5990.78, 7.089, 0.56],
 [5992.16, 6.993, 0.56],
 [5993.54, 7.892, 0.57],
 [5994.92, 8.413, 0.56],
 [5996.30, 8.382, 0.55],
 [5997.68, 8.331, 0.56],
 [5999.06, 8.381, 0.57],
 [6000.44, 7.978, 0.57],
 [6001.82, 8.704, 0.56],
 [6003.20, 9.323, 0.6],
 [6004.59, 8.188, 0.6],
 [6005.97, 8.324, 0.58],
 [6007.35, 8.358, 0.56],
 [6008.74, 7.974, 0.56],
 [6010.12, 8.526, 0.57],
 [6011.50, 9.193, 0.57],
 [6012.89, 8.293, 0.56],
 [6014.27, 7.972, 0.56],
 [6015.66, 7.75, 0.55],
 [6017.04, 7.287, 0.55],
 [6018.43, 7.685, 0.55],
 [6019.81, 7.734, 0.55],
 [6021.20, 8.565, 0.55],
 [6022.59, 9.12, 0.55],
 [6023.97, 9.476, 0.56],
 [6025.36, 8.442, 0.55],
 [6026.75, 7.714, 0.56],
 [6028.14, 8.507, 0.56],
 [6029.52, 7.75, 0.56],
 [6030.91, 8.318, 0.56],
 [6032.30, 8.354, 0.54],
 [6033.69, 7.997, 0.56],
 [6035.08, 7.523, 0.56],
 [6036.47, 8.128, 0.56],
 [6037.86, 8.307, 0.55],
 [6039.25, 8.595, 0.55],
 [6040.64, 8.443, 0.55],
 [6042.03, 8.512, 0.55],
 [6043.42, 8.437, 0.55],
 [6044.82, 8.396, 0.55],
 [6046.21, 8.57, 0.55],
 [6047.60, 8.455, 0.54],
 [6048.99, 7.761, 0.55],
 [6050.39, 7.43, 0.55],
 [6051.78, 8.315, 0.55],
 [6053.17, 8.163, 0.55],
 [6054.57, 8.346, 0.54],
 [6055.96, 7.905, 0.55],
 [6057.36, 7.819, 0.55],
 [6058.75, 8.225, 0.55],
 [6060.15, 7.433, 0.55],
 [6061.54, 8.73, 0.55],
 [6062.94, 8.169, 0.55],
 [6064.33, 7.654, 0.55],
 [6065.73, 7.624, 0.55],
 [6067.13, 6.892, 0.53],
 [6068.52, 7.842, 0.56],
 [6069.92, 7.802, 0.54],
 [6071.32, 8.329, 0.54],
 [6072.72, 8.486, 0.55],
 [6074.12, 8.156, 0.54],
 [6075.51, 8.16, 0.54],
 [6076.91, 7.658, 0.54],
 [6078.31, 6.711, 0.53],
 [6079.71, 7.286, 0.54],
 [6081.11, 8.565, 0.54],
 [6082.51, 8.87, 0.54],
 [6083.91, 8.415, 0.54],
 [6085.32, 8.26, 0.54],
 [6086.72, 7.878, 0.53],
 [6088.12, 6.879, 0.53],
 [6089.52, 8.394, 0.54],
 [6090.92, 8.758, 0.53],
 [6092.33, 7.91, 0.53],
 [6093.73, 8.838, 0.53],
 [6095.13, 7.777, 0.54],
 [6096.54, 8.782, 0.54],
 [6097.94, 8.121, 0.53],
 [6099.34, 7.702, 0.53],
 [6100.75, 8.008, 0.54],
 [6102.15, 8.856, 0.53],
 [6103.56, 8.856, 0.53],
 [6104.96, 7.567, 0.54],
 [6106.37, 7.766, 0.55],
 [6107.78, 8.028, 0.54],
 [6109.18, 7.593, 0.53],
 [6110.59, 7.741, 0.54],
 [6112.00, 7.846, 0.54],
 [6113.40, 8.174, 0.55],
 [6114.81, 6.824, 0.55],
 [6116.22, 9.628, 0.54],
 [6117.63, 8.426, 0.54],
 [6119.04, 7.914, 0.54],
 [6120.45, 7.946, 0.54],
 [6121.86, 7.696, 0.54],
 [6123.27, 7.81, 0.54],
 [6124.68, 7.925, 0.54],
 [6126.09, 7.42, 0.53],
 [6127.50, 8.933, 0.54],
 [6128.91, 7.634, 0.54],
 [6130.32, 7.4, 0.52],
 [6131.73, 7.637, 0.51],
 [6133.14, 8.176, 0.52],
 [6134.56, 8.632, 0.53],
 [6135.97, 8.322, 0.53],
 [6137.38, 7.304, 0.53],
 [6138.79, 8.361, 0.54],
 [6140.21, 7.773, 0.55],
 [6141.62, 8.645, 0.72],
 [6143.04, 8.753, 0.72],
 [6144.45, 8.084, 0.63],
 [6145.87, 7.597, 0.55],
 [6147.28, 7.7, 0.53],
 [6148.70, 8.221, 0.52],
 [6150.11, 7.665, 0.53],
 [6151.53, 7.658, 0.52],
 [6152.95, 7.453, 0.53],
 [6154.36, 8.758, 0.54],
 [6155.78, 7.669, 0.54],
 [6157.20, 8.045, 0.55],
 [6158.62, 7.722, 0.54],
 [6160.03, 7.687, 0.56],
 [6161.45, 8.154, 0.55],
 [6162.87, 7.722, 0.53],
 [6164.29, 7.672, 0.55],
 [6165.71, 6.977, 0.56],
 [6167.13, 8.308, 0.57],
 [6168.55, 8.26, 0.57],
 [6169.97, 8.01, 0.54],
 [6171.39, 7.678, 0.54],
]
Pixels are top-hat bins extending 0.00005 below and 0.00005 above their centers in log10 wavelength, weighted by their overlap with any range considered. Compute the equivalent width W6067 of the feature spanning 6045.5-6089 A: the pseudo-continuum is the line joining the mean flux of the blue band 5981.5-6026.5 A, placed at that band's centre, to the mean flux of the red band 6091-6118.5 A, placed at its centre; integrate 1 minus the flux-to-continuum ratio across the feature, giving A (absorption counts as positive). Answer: 1.2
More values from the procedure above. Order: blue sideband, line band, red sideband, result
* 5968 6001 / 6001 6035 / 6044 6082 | -1.0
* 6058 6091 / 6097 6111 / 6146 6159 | -0.2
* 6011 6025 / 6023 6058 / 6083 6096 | 0.1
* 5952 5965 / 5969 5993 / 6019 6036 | 0.5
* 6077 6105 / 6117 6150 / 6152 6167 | -0.3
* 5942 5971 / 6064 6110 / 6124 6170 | 0.2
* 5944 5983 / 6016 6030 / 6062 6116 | -0.2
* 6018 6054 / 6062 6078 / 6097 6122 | 0.6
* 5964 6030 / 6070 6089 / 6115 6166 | 0.2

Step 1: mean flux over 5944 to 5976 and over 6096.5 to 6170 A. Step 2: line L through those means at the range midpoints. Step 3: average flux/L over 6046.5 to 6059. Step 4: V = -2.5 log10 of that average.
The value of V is 0.007 mag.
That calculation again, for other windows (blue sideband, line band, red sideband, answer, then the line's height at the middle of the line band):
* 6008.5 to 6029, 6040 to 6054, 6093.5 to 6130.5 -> -0.004 mag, 8.21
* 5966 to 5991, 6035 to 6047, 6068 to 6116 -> -0.035 mag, 8.1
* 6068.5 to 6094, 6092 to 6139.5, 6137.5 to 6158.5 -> -0.003 mag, 8.02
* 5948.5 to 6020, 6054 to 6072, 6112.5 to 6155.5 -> 0.025 mag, 8.09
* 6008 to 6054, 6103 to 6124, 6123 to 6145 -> 0.015 mag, 8.09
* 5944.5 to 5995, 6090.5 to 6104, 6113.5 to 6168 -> -0.044 mag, 8.01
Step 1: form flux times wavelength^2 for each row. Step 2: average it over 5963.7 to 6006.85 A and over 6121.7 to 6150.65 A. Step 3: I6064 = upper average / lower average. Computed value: 1.0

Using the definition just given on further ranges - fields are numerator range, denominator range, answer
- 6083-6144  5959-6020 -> 1.03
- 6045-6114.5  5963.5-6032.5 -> 1.00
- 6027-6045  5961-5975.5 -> 1.02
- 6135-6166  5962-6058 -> 1.01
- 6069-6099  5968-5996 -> 1.03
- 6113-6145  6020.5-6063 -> 1.00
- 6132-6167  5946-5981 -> 1.03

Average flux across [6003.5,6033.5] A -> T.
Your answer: 8.27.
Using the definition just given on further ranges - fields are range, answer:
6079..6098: 8.2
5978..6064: 8.19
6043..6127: 8.03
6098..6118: 8.07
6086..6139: 8.04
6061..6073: 7.92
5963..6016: 8.22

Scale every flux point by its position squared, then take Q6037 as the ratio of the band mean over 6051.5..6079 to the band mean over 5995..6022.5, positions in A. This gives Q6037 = 1.0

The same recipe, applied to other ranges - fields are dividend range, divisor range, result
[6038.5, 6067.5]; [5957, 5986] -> 1.02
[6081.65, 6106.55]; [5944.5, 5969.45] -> 1.04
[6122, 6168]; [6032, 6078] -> 1.01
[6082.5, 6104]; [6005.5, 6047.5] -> 1.02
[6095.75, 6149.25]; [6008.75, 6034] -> 1.01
